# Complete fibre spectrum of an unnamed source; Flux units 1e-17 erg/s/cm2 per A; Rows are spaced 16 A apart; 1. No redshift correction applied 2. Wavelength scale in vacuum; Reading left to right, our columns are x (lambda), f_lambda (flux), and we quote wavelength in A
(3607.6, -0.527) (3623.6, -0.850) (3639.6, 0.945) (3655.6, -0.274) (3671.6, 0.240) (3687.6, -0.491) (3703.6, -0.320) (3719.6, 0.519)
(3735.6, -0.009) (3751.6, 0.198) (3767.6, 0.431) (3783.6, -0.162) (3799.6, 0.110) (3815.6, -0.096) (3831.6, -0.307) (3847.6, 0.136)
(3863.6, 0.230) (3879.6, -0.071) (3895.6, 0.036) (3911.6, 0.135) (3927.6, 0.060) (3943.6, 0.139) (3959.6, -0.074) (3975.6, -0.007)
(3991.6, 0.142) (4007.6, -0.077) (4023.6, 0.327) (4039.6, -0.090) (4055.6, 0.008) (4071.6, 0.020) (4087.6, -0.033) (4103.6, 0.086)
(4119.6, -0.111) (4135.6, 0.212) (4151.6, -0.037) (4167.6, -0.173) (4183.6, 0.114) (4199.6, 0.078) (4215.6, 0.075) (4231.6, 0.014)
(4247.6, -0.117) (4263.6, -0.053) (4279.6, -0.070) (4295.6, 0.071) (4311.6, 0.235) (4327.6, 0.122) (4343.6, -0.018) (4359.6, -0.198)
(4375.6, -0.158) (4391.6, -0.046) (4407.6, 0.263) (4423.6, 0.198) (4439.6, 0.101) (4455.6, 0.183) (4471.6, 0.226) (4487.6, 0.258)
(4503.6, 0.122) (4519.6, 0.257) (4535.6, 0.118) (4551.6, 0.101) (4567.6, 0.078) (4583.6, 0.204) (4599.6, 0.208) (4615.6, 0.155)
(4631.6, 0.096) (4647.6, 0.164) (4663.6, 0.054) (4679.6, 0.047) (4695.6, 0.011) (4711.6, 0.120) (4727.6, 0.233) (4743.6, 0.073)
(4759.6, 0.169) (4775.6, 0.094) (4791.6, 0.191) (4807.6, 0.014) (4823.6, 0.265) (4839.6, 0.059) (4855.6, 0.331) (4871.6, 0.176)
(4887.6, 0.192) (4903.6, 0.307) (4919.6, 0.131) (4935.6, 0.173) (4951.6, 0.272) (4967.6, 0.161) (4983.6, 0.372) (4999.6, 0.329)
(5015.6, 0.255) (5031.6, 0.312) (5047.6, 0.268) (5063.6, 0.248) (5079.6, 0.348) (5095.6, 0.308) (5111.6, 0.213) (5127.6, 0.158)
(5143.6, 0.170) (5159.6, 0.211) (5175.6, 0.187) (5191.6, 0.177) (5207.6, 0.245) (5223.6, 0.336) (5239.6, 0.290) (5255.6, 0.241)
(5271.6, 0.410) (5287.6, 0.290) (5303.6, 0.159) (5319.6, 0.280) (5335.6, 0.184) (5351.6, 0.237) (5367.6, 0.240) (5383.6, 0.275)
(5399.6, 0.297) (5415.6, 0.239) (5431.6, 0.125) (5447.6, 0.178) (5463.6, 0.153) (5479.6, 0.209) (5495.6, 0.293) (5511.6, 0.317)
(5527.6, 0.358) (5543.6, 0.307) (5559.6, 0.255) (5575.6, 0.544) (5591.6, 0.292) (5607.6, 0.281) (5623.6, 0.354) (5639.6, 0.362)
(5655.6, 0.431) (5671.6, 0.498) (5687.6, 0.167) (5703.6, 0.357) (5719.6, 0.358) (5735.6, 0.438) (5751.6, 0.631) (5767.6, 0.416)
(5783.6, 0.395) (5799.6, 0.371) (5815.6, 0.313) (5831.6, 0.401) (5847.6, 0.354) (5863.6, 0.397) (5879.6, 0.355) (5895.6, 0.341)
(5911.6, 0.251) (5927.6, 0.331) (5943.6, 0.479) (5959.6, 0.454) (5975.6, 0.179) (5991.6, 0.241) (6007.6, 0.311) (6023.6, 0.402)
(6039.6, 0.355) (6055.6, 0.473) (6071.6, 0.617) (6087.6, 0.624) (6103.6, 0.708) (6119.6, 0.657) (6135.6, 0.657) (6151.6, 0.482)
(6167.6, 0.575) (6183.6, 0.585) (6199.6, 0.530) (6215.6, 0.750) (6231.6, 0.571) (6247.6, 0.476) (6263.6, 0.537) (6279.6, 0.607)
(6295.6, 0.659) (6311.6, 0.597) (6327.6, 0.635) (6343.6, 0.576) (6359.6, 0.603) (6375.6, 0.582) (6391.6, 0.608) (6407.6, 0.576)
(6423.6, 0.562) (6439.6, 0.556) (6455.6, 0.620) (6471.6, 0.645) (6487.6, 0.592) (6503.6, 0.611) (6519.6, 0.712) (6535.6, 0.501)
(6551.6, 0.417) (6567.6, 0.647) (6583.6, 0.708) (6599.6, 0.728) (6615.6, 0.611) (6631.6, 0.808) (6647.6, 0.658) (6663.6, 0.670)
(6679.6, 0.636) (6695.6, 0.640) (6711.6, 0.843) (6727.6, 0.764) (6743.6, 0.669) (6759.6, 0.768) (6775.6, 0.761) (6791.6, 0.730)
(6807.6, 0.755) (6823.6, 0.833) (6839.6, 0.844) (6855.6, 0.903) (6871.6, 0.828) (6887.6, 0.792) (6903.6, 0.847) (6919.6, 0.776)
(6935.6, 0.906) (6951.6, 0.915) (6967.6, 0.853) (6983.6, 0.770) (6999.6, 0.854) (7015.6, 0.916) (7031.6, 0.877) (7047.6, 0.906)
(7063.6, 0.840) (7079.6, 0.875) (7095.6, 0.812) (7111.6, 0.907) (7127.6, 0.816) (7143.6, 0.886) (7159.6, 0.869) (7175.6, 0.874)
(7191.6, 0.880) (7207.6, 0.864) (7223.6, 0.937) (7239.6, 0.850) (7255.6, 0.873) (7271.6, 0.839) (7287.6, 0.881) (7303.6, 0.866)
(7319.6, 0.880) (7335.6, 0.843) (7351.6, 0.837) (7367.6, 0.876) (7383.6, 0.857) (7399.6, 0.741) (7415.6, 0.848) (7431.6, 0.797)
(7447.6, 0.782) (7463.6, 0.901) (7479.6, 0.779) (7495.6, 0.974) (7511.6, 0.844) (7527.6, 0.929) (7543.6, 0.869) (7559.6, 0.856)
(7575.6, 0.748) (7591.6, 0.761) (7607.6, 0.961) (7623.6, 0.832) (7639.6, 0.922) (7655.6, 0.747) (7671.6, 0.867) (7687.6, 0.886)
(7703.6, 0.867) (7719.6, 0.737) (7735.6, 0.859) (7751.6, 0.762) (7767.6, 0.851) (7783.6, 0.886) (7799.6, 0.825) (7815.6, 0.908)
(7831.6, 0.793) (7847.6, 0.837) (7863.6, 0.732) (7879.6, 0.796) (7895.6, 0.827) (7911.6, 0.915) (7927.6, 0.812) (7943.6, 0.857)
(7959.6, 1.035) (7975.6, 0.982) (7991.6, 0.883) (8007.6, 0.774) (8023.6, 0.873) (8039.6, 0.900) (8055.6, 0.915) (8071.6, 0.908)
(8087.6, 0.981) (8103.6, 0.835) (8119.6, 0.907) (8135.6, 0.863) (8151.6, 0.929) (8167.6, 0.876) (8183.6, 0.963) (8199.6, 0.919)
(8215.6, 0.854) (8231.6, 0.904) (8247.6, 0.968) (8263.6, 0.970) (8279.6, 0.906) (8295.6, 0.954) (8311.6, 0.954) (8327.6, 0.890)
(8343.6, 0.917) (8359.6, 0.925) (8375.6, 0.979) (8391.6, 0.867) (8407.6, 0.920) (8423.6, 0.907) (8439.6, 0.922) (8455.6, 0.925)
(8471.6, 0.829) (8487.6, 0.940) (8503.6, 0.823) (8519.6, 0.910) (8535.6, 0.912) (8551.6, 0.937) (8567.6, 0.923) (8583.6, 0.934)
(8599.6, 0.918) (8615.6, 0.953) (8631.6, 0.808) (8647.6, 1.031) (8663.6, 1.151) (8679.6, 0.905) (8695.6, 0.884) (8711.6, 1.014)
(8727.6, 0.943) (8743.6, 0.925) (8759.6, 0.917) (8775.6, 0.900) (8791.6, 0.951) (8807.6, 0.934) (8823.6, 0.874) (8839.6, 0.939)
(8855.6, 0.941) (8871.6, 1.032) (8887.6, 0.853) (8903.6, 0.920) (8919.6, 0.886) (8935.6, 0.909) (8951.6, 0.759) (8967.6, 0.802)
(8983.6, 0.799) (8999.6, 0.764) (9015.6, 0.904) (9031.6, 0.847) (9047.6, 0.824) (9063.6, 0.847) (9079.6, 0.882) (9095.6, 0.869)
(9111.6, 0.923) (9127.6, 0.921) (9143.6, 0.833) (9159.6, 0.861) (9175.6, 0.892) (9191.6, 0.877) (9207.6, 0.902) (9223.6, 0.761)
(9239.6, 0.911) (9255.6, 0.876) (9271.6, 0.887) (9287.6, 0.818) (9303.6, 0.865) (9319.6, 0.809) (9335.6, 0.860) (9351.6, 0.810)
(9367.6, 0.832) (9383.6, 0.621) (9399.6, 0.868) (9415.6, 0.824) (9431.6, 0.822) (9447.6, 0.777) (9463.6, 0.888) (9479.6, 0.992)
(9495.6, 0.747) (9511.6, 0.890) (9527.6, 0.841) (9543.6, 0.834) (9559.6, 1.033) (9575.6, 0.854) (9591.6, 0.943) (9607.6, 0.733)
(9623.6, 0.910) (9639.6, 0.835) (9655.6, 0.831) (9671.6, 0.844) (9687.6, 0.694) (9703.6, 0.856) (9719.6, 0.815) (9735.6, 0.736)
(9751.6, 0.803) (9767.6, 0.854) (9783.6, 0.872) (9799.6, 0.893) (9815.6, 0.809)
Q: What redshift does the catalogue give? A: 0.52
